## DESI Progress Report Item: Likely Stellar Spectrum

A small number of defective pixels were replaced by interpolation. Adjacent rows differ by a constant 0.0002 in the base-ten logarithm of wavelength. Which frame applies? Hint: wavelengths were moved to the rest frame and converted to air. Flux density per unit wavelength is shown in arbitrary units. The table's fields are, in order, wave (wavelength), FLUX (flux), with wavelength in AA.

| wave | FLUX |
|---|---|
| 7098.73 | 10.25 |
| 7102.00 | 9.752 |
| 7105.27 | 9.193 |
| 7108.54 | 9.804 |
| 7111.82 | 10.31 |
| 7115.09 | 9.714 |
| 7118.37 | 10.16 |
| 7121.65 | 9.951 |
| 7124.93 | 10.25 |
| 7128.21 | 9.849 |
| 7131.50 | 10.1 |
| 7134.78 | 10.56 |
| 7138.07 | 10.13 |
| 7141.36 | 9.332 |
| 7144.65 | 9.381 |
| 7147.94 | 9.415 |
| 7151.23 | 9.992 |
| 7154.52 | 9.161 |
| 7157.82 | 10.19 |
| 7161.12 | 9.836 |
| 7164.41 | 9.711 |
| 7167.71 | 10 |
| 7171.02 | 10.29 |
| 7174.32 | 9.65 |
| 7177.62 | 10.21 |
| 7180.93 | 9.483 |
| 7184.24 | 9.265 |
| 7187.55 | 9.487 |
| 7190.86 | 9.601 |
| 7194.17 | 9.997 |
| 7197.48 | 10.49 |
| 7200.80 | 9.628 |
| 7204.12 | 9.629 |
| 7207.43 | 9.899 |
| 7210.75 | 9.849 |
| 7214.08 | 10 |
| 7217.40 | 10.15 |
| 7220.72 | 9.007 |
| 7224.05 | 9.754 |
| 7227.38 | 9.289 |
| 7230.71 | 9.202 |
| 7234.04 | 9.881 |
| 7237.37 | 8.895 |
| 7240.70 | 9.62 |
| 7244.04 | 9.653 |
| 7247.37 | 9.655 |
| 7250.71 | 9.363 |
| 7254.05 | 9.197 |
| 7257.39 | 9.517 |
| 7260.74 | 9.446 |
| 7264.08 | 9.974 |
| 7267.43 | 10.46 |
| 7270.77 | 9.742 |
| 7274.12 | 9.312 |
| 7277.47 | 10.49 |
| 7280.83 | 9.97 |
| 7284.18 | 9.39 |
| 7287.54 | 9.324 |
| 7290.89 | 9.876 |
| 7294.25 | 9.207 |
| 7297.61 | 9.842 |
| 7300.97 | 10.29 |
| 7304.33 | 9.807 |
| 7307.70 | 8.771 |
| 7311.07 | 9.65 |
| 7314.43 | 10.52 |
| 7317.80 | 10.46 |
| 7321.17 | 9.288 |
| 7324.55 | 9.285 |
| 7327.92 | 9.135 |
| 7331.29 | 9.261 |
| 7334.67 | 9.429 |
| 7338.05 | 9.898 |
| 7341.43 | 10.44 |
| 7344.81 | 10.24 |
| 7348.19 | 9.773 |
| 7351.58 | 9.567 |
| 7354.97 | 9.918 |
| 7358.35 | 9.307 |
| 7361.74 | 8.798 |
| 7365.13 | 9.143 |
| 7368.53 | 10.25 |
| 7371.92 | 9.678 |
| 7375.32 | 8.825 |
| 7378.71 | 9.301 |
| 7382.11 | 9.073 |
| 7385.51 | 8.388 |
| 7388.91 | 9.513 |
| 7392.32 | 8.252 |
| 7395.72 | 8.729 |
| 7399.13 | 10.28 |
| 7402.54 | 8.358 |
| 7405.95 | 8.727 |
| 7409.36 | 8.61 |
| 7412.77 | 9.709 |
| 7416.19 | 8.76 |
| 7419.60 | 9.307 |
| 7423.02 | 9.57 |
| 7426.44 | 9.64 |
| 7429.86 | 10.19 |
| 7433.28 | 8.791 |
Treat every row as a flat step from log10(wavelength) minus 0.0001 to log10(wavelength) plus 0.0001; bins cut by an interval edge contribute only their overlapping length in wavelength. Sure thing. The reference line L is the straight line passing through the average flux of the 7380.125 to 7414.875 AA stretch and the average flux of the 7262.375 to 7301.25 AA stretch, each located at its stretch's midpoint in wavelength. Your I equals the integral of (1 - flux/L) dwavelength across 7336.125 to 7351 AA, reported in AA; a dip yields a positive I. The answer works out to -1.08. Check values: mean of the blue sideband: 9.81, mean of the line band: 10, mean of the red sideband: 8.96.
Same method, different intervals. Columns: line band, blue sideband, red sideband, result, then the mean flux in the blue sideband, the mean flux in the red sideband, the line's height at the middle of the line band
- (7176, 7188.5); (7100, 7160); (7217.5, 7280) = 0.2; 9.85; 9.6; 9.74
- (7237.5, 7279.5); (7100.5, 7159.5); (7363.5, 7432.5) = -0.6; 9.85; 9.21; 9.54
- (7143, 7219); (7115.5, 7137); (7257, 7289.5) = 1.5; 10.1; 9.77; 9.99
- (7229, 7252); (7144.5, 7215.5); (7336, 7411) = 0.4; 9.79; 9.32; 9.64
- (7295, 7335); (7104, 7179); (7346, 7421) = -1.1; 9.88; 9.2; 9.39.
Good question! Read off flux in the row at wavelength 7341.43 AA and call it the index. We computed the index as 10.44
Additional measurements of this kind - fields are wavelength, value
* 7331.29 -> 9.261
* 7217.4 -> 10.15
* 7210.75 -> 9.849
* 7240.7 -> 9.62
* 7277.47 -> 10.49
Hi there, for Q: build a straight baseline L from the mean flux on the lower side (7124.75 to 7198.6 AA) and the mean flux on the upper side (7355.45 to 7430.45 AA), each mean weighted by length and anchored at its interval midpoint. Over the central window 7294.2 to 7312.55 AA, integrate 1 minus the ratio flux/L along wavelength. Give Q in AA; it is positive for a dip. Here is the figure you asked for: -0.4 AA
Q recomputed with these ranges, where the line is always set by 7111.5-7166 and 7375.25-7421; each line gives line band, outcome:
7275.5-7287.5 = -0.59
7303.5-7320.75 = -0.96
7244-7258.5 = 0.06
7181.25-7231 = -0.23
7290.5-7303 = -0.61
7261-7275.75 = -0.62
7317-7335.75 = -0.39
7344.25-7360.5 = -0.98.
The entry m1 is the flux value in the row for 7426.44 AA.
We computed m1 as 9.64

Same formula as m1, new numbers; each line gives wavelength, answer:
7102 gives 9.752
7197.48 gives 10.49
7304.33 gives 9.807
